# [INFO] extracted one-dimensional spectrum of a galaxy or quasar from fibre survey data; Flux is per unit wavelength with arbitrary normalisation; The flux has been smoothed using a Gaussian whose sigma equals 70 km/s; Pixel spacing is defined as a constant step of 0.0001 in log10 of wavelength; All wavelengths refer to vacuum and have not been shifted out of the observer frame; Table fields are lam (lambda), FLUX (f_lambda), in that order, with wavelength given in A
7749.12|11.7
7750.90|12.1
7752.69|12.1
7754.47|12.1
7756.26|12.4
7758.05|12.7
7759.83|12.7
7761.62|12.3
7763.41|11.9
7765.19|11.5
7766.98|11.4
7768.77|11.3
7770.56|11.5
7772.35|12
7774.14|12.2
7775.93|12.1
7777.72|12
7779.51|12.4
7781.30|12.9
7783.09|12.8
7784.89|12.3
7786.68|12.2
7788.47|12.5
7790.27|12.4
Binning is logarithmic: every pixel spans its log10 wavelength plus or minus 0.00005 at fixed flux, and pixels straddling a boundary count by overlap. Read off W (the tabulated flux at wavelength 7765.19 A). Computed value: 11.5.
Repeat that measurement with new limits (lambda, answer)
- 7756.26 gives 12.4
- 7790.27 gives 12.4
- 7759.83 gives 12.7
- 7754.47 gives 12.1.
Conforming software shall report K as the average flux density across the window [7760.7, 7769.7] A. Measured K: 11.7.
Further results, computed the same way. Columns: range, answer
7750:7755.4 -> 12.1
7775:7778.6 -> 12.1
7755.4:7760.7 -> 12.6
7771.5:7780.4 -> 12.1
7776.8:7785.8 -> 12.5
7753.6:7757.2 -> 12.2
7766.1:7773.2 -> 11.5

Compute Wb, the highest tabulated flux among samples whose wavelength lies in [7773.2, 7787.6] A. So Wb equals 12.9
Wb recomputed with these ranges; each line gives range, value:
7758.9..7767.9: 12.7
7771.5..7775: 12.2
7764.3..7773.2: 12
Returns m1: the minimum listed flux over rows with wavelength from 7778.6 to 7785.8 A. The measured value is 12.3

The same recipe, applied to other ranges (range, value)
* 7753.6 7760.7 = 12.1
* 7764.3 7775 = 11.3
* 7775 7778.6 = 12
